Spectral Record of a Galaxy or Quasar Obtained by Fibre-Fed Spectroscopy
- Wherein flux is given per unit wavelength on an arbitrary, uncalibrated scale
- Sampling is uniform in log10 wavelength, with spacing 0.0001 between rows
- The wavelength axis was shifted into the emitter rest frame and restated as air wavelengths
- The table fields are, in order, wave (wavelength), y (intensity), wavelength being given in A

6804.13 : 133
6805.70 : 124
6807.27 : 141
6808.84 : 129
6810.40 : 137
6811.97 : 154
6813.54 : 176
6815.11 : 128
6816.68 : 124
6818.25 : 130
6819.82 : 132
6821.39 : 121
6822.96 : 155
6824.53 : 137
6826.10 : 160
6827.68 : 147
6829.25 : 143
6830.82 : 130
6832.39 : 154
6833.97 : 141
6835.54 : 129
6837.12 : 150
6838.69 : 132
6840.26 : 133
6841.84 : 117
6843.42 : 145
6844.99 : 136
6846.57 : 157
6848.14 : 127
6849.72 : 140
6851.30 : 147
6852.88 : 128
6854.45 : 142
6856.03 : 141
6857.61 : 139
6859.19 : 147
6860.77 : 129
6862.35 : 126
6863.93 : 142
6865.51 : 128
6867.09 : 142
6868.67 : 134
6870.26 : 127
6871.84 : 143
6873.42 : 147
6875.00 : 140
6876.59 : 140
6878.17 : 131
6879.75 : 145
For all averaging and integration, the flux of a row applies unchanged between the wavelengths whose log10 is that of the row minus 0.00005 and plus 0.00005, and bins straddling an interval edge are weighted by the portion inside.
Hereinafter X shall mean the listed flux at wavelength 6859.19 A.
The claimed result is 147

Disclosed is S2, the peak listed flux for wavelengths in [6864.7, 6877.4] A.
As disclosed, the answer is 147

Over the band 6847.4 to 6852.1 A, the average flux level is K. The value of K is 138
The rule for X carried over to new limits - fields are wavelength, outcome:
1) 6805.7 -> 124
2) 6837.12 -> 150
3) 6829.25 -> 143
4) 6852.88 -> 128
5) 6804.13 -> 133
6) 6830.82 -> 130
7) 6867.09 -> 142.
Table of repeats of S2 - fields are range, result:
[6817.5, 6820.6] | 132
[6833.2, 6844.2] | 150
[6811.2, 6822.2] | 176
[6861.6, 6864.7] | 142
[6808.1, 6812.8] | 154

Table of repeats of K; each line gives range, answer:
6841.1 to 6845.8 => 133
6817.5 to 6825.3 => 135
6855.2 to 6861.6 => 139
